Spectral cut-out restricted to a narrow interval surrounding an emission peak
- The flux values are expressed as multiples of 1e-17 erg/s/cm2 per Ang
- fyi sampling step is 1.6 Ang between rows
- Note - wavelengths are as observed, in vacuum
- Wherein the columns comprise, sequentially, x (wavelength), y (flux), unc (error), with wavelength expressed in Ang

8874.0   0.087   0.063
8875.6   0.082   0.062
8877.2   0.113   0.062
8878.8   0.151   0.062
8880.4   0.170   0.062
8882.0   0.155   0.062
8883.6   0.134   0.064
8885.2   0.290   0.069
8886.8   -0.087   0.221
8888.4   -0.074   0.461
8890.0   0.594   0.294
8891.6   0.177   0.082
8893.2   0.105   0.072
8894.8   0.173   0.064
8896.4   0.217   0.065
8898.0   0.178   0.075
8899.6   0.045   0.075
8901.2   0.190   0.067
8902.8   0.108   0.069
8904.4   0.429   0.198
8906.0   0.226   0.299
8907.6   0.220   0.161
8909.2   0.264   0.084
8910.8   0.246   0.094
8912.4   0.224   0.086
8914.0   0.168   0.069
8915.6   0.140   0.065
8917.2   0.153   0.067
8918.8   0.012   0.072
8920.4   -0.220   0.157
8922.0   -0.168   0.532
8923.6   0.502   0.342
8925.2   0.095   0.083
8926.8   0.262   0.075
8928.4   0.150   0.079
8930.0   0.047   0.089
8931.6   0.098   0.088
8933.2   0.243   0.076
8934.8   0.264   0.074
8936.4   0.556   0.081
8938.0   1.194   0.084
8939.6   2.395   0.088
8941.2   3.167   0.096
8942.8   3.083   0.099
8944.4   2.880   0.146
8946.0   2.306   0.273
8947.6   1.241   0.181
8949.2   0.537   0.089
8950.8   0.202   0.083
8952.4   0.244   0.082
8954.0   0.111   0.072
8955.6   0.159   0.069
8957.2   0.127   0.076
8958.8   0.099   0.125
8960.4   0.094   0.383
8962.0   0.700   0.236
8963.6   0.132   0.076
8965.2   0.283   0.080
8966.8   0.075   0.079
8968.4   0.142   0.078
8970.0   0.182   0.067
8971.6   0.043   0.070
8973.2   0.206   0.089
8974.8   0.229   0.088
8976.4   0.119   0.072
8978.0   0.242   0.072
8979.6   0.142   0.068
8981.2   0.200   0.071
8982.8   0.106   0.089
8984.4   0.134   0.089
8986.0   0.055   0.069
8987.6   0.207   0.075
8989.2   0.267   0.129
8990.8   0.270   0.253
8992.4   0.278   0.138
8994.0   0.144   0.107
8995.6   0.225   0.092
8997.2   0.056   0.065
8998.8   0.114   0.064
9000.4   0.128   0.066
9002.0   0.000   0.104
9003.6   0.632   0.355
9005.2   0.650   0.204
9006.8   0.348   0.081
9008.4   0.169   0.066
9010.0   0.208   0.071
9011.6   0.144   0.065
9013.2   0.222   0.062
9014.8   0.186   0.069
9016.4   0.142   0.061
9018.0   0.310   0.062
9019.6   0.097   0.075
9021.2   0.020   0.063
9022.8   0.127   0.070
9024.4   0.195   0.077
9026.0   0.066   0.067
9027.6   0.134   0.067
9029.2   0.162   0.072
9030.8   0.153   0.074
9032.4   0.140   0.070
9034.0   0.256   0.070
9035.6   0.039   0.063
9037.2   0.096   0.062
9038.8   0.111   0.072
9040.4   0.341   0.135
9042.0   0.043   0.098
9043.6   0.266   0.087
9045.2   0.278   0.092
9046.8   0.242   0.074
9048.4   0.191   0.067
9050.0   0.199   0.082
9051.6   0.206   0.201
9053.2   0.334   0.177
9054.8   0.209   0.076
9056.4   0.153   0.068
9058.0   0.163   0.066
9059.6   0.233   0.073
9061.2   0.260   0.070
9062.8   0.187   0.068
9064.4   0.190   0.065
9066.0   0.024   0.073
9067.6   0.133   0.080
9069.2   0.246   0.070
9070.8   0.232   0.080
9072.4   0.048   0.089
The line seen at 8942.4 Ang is H-beta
